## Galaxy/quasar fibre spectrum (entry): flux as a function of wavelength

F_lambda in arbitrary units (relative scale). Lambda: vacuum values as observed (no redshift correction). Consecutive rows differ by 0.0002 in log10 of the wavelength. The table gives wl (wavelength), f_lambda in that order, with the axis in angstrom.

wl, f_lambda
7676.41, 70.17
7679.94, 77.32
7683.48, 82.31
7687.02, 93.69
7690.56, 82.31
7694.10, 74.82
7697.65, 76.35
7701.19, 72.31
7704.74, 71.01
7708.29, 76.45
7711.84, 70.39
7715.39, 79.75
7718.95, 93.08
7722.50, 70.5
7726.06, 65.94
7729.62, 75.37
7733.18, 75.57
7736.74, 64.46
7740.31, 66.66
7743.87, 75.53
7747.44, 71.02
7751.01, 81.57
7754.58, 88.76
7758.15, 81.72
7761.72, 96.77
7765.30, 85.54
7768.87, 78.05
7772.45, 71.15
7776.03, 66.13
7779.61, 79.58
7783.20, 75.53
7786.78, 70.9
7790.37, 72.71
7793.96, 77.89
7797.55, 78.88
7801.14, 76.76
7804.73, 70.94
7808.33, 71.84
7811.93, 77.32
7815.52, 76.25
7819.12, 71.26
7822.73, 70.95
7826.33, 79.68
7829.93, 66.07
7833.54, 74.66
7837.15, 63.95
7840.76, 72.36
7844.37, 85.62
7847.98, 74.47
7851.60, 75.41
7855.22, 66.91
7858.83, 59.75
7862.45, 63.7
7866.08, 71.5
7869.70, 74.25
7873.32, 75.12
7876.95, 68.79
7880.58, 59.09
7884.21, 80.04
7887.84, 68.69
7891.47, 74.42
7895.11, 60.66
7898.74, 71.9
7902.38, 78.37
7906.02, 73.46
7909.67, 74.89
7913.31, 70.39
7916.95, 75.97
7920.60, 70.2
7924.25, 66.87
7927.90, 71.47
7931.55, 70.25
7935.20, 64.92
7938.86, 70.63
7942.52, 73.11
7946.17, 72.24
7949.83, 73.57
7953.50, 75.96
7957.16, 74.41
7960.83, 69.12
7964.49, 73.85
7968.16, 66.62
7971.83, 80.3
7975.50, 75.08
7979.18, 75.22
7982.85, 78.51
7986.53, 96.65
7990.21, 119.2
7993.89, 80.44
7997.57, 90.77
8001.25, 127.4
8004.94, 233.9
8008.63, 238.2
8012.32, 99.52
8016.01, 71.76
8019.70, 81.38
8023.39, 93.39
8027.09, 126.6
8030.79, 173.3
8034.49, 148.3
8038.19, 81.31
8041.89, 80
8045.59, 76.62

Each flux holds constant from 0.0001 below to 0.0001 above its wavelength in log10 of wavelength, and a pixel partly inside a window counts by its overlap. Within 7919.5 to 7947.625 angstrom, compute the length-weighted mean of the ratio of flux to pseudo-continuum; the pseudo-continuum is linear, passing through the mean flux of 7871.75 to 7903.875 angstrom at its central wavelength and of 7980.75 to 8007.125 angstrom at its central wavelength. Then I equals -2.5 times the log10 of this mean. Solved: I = 0.292 mag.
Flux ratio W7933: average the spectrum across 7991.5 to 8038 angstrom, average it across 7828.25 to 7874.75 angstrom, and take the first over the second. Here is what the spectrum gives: 1.81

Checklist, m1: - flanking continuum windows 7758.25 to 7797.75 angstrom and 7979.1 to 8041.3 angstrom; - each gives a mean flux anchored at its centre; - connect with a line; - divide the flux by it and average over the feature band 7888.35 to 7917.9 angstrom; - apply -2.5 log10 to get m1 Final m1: 0.353 mag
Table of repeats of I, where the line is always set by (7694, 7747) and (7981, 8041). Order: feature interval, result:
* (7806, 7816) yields 0.18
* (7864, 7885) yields 0.36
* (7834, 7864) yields 0.32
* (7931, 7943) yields 0.49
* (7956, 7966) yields 0.48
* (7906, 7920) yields 0.39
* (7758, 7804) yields 0.08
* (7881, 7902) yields 0.39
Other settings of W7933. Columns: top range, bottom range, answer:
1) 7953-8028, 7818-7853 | 1.38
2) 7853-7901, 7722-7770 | 0.89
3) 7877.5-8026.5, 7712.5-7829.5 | 1.13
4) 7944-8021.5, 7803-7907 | 1.37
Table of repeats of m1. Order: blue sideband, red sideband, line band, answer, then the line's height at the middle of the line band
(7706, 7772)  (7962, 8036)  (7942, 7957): 0.38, 105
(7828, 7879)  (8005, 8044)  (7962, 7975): 0.41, 107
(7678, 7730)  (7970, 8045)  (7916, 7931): 0.40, 102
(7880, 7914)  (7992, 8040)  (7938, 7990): 0.31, 103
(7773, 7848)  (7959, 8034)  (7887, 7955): 0.30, 94.4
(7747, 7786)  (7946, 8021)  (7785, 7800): 0.09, 82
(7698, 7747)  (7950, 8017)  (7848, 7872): 0.26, 88.2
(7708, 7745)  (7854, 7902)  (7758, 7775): -0.13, 72.6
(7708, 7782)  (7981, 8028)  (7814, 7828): 0.19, 88.9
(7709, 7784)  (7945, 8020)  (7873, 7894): 0.26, 89.4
